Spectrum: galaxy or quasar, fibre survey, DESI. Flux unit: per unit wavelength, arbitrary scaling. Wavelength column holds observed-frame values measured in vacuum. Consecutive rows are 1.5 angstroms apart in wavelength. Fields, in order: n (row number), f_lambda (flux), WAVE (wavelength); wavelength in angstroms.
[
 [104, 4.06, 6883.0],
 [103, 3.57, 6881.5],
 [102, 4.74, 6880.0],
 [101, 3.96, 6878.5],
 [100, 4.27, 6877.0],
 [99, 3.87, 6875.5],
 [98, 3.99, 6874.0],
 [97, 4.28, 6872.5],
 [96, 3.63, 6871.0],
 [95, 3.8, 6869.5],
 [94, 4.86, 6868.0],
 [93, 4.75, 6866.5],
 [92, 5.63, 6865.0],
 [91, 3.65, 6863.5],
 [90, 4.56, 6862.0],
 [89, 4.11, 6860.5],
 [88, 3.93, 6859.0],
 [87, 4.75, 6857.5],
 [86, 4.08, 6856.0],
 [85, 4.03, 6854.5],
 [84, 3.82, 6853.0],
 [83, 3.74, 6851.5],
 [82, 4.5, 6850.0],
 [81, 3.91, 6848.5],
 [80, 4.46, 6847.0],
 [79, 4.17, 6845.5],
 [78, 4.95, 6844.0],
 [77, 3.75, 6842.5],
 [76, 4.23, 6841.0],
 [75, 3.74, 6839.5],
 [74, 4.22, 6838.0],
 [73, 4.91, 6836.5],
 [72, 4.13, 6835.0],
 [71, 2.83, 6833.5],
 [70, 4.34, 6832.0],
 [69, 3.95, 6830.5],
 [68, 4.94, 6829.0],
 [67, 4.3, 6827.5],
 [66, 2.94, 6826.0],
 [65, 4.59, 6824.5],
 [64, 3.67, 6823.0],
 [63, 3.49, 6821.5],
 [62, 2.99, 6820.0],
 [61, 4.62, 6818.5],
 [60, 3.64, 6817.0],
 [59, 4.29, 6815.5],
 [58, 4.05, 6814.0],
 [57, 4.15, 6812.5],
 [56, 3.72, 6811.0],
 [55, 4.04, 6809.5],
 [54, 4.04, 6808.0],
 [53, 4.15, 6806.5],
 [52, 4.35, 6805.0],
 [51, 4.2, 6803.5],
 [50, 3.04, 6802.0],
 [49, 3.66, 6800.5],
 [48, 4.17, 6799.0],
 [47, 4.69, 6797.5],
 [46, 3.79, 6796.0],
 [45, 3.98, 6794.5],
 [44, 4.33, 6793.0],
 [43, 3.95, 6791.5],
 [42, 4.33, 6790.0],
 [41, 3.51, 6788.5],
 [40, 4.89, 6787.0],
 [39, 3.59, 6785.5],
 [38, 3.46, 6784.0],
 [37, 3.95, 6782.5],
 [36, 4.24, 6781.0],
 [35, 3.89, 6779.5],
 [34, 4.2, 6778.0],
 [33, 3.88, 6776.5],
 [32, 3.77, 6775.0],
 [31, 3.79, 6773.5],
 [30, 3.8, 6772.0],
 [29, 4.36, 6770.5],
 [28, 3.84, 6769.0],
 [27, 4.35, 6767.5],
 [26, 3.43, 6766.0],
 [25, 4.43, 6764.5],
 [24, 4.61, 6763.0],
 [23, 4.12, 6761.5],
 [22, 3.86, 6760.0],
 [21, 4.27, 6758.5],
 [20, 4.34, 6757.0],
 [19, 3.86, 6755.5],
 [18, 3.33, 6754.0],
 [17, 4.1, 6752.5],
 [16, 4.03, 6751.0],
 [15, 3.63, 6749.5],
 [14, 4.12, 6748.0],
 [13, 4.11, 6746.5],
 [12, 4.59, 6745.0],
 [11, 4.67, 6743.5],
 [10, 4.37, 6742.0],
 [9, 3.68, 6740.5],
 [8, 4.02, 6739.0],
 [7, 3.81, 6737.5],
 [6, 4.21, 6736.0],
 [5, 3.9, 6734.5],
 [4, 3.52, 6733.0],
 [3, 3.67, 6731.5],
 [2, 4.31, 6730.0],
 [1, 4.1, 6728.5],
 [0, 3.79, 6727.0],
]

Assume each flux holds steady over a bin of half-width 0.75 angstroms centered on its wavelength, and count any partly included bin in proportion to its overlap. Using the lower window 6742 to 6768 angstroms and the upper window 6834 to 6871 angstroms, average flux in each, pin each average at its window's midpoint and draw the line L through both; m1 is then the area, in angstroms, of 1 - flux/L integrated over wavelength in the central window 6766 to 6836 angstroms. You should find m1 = 3.5 angstroms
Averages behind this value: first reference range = 4.11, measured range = 3.97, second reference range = 4.26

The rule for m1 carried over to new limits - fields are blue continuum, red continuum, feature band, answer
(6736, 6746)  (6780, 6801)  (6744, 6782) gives 0.8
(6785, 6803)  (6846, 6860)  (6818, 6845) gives 0.4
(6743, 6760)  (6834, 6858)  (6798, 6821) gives 1.1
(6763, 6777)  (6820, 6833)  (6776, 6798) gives -0.3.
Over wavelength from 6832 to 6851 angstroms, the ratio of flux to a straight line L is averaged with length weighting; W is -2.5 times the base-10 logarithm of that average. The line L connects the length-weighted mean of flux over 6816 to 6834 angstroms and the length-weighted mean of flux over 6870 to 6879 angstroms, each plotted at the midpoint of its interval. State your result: -0.06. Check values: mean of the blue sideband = 3.88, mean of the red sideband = 4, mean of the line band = 4.15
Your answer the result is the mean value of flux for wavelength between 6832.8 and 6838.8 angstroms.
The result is 4.03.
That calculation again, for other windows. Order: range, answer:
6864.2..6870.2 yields 4.76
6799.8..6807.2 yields 3.88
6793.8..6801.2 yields 4.06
